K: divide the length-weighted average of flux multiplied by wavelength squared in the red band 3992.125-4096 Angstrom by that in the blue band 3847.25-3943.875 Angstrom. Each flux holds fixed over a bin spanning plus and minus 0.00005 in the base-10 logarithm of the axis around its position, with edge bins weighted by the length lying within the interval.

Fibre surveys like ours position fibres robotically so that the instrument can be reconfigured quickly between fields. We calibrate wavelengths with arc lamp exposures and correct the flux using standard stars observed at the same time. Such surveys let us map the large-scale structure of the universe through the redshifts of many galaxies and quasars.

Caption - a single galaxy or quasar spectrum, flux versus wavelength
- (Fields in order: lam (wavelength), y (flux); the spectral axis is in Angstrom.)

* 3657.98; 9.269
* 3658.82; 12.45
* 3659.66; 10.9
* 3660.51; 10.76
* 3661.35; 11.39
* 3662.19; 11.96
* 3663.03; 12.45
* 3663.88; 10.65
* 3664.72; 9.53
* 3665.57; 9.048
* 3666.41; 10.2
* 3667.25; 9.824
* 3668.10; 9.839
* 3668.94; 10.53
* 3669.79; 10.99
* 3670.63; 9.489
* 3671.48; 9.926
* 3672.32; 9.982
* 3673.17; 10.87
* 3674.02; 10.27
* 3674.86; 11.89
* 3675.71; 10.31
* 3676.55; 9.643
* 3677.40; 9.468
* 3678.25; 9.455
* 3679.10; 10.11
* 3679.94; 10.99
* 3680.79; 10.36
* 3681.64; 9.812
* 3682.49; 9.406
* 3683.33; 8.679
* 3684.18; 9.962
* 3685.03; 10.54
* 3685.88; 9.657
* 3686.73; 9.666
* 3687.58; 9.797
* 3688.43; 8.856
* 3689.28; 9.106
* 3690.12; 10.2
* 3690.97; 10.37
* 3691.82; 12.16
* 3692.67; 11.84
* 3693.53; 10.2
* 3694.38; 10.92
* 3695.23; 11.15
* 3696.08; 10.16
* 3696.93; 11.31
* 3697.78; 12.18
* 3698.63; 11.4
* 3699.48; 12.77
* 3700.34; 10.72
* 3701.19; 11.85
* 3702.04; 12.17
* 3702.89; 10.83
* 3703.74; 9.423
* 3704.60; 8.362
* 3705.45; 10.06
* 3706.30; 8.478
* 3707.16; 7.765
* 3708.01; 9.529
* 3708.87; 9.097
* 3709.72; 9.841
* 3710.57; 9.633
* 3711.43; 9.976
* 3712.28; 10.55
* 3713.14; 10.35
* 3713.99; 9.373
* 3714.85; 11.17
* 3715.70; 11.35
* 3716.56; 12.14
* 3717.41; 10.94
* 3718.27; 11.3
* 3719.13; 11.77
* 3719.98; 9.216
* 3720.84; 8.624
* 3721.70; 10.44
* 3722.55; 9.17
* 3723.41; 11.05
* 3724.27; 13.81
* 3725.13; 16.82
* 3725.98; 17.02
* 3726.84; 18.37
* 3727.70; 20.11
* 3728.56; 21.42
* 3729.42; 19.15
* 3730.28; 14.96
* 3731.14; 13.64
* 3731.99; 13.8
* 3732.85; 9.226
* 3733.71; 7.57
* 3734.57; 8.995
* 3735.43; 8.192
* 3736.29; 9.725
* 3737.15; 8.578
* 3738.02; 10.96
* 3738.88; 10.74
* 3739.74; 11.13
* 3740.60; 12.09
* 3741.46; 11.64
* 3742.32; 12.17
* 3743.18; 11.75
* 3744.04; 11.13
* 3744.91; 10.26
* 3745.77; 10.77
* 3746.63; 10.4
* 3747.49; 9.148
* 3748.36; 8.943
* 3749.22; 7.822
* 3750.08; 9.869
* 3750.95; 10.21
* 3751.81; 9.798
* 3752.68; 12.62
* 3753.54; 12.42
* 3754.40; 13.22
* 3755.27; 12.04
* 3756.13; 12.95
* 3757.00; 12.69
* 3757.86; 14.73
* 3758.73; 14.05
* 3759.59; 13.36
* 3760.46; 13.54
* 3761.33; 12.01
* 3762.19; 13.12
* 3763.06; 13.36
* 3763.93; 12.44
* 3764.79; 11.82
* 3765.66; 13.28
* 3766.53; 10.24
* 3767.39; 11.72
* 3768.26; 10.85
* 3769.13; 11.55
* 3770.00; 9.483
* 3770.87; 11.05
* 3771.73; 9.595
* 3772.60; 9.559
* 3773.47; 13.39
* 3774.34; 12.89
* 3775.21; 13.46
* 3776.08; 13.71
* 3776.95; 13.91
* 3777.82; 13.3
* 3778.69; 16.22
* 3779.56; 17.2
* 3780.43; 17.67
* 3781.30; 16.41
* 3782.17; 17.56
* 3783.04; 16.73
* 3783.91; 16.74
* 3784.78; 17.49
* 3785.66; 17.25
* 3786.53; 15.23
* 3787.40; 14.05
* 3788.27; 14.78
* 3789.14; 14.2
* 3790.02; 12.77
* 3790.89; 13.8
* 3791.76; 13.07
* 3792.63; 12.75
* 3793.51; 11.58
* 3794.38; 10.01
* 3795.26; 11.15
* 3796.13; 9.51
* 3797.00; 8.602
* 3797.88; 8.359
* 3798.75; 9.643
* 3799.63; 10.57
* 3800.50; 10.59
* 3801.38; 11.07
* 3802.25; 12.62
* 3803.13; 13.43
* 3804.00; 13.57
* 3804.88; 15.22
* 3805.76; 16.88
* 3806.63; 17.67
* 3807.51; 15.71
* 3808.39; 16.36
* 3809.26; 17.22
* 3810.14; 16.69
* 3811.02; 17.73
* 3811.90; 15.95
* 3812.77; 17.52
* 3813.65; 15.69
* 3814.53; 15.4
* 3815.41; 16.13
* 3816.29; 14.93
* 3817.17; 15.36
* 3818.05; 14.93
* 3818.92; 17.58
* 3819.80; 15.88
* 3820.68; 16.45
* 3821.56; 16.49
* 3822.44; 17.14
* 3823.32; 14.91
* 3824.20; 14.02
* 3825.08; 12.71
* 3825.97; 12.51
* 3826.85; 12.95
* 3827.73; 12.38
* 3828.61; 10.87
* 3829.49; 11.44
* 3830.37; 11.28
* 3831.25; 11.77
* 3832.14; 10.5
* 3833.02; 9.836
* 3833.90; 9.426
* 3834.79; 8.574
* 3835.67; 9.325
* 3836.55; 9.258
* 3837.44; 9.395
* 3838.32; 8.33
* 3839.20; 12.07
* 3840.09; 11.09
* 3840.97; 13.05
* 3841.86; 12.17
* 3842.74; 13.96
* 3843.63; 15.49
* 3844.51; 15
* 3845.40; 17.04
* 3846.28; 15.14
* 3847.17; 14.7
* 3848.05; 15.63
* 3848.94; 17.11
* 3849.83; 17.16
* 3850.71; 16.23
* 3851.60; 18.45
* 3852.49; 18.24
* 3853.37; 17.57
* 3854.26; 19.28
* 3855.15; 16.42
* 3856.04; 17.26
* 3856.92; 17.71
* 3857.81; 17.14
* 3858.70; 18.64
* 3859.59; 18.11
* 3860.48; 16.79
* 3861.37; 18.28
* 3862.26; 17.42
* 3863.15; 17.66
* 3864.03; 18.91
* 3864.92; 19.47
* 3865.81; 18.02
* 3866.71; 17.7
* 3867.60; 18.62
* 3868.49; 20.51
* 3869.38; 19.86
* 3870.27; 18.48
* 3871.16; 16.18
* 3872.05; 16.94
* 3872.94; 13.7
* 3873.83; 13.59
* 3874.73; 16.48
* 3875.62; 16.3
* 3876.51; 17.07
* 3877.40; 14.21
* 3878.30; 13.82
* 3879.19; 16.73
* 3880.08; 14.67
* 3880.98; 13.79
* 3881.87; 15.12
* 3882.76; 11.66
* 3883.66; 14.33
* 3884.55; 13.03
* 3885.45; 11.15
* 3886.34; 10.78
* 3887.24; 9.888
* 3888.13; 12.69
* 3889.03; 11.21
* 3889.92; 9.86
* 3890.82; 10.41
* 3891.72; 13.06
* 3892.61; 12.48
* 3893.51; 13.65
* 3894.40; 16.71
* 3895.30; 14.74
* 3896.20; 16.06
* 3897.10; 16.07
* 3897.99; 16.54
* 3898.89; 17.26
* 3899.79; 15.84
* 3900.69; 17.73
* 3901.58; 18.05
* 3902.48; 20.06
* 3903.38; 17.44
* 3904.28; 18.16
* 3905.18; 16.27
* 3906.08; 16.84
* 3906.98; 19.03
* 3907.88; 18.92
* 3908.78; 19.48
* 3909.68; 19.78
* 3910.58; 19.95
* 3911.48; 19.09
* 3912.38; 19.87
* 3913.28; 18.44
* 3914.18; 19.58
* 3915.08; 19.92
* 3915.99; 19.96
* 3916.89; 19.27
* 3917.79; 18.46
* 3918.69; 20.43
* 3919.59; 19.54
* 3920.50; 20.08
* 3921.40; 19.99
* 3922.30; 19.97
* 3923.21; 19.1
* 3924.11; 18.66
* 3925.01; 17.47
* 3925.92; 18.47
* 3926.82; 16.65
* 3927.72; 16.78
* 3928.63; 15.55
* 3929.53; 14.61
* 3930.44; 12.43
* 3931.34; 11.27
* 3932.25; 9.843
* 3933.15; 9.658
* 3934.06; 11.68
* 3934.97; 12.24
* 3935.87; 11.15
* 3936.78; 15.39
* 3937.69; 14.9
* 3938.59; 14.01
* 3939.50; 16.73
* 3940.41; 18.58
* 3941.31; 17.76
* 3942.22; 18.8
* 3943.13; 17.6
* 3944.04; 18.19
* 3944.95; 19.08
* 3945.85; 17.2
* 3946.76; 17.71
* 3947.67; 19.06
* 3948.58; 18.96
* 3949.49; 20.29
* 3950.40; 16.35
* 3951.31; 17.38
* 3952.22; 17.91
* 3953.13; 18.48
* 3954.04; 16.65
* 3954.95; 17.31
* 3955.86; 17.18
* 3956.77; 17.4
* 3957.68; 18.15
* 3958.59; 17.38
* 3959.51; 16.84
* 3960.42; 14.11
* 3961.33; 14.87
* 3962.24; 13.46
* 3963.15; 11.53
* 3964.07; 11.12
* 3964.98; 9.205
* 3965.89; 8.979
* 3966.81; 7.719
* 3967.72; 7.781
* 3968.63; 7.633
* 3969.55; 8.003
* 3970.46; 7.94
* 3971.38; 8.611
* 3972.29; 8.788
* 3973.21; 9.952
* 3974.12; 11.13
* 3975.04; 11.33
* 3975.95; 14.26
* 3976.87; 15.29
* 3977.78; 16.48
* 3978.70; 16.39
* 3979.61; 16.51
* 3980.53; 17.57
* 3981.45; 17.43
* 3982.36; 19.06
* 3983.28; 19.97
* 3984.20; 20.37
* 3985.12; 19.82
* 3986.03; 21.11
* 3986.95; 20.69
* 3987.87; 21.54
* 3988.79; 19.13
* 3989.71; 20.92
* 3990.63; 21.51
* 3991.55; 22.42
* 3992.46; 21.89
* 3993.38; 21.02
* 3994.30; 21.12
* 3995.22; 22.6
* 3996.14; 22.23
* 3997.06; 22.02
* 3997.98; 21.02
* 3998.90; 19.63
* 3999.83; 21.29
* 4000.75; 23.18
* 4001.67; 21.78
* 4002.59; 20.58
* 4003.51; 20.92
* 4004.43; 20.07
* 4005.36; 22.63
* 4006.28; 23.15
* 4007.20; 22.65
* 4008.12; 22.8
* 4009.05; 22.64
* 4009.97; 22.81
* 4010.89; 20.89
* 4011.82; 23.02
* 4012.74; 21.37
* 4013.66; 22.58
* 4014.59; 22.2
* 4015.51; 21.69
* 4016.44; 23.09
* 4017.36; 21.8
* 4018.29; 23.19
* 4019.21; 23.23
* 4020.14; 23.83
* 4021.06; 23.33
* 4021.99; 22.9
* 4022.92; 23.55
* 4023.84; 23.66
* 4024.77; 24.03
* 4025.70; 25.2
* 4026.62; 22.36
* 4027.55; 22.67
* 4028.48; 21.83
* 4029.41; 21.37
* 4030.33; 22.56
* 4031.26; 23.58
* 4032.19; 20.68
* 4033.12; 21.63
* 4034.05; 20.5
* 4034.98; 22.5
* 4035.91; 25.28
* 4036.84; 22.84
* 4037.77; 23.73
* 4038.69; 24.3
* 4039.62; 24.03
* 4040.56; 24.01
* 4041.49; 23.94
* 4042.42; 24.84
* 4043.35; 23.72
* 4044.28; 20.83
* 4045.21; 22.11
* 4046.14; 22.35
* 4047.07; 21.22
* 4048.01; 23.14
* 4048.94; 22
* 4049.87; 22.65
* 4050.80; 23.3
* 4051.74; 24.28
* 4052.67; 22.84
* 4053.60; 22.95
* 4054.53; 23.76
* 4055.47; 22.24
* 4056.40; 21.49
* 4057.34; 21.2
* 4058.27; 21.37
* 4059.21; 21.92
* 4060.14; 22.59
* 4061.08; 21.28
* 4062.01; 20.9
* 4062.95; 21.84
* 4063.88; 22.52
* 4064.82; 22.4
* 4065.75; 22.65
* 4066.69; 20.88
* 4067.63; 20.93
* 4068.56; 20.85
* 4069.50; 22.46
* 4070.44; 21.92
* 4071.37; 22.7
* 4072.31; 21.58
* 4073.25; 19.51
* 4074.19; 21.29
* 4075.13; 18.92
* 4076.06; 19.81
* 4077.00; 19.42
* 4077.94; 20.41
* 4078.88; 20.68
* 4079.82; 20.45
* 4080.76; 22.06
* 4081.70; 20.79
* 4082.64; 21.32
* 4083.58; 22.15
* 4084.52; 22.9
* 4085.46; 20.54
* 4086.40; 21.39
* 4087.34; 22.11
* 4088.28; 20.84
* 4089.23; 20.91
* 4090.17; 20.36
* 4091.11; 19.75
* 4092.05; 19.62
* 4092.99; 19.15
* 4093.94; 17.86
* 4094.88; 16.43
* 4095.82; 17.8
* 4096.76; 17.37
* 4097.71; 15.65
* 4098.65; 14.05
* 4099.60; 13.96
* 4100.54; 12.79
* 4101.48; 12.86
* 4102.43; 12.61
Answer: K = 1.44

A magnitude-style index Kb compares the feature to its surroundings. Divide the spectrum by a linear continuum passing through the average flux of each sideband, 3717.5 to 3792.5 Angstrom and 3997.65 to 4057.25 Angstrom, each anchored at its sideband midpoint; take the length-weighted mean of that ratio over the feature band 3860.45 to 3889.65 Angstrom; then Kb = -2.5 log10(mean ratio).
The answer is 0.098 mag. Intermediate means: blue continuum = 12.7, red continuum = 22.6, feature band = 15.6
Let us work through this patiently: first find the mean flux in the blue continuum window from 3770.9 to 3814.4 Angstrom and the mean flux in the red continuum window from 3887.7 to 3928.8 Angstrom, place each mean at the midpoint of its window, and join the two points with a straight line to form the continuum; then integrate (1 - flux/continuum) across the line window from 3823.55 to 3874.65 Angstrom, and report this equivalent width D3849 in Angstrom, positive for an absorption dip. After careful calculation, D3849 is 2.4 Angstrom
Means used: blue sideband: 14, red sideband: 17.3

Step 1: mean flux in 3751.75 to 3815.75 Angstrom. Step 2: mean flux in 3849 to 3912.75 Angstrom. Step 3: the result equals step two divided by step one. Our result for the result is 1.21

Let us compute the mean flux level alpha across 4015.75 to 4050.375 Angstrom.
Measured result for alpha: 22.9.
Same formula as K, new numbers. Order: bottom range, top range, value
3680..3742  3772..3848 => 1.29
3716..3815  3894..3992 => 1.39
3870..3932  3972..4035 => 1.34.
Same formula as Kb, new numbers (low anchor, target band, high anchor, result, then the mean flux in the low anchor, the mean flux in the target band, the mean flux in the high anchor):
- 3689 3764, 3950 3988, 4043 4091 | 0.263 mag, 11.5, 14.7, 21.6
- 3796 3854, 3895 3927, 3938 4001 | -0.186 mag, 13.8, 18.5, 16.7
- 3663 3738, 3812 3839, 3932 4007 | 0.038 mag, 10.9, 13.1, 16.7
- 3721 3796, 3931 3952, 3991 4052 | 0.228 mag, 12.8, 15.9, 22.5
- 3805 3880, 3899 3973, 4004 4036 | 0.182 mag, 15.3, 16.1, 22.6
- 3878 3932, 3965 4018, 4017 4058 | 0.131 mag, 16.3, 18.4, 22.9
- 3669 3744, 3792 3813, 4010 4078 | 0.078 mag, 11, 13.3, 22.3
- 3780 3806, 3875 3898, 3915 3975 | 0.066 mag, 13.4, 13.7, 15.2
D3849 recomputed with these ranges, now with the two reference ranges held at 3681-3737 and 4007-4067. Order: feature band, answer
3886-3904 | 3.18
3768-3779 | 1.02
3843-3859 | -0.69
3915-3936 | 2.59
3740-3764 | 1.86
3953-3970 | 5.71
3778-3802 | 0.79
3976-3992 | 1.34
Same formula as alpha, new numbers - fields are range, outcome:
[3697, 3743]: 11.5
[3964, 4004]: 16.8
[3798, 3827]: 14.8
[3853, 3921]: 16.7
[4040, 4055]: 23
